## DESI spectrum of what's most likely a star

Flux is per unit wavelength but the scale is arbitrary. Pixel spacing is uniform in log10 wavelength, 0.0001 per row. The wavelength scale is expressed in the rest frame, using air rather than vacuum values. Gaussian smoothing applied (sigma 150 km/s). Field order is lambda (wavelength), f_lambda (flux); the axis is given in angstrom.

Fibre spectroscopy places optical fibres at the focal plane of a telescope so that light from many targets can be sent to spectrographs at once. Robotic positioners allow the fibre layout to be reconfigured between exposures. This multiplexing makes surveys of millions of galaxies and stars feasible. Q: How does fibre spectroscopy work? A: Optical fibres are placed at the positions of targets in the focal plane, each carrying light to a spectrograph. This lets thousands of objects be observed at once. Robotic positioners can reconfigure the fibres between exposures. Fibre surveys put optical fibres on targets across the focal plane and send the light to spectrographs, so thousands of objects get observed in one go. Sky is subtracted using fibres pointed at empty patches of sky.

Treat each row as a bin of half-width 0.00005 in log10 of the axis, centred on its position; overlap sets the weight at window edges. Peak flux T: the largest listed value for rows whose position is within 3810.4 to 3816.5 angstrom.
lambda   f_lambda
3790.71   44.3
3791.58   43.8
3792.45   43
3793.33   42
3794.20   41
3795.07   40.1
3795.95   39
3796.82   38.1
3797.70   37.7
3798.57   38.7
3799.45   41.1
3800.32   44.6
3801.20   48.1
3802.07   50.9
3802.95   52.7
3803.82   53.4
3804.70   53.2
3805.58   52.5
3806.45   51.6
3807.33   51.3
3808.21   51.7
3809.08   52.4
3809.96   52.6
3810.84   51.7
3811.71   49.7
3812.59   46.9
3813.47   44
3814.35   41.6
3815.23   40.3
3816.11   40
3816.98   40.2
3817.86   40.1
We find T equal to 51.7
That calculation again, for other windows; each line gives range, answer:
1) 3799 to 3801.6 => 48.1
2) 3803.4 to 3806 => 53.4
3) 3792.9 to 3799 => 42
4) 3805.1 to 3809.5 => 52.5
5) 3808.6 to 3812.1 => 52.6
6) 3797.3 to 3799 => 38.7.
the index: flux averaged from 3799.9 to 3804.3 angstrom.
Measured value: 50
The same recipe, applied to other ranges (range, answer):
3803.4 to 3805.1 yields 53.2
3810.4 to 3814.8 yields 46.8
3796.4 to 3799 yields 38.1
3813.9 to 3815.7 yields 40.8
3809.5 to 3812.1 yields 51.4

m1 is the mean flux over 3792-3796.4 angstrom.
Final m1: 41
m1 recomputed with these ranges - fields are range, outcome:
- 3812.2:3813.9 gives 45.4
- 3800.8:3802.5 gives 49.7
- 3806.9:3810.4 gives 52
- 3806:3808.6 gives 51.5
